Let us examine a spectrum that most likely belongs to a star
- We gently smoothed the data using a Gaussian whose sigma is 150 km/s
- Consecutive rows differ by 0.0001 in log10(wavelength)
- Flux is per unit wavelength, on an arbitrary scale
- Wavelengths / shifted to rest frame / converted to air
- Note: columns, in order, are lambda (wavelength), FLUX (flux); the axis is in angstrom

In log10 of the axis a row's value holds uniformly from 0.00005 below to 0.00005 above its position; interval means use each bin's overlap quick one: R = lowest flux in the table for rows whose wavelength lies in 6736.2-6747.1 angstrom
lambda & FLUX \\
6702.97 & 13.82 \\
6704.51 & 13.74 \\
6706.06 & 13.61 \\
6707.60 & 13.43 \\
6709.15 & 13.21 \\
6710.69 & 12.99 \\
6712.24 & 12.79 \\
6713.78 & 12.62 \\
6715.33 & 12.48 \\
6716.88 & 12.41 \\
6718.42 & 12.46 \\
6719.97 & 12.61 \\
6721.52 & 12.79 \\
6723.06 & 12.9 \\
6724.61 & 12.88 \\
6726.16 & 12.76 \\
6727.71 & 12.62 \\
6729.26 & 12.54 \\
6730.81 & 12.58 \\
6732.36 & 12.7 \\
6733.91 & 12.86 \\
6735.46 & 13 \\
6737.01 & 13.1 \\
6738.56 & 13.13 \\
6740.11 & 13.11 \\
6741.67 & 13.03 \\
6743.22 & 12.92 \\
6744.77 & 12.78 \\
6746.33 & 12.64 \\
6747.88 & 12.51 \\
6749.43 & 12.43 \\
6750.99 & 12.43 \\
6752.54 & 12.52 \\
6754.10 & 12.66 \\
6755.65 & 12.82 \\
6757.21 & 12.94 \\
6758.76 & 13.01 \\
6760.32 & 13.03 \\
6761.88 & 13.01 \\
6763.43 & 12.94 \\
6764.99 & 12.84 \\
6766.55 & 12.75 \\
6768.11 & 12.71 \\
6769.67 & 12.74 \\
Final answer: 12.64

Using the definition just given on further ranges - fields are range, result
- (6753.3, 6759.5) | 12.66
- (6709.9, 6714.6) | 12.62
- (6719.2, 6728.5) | 12.61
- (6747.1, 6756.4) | 12.43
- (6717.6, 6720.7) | 12.46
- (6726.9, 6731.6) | 12.54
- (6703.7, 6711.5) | 12.99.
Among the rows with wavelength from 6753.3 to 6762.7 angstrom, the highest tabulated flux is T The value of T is 13.03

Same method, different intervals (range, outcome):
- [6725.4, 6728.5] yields 12.76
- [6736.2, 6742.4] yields 13.13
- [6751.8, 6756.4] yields 12.82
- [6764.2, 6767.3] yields 12.84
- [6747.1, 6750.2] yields 12.51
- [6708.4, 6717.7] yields 13.21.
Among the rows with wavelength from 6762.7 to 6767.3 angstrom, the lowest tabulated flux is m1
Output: 12.75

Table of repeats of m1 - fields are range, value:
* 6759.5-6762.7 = 13.01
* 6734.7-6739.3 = 13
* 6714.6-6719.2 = 12.41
